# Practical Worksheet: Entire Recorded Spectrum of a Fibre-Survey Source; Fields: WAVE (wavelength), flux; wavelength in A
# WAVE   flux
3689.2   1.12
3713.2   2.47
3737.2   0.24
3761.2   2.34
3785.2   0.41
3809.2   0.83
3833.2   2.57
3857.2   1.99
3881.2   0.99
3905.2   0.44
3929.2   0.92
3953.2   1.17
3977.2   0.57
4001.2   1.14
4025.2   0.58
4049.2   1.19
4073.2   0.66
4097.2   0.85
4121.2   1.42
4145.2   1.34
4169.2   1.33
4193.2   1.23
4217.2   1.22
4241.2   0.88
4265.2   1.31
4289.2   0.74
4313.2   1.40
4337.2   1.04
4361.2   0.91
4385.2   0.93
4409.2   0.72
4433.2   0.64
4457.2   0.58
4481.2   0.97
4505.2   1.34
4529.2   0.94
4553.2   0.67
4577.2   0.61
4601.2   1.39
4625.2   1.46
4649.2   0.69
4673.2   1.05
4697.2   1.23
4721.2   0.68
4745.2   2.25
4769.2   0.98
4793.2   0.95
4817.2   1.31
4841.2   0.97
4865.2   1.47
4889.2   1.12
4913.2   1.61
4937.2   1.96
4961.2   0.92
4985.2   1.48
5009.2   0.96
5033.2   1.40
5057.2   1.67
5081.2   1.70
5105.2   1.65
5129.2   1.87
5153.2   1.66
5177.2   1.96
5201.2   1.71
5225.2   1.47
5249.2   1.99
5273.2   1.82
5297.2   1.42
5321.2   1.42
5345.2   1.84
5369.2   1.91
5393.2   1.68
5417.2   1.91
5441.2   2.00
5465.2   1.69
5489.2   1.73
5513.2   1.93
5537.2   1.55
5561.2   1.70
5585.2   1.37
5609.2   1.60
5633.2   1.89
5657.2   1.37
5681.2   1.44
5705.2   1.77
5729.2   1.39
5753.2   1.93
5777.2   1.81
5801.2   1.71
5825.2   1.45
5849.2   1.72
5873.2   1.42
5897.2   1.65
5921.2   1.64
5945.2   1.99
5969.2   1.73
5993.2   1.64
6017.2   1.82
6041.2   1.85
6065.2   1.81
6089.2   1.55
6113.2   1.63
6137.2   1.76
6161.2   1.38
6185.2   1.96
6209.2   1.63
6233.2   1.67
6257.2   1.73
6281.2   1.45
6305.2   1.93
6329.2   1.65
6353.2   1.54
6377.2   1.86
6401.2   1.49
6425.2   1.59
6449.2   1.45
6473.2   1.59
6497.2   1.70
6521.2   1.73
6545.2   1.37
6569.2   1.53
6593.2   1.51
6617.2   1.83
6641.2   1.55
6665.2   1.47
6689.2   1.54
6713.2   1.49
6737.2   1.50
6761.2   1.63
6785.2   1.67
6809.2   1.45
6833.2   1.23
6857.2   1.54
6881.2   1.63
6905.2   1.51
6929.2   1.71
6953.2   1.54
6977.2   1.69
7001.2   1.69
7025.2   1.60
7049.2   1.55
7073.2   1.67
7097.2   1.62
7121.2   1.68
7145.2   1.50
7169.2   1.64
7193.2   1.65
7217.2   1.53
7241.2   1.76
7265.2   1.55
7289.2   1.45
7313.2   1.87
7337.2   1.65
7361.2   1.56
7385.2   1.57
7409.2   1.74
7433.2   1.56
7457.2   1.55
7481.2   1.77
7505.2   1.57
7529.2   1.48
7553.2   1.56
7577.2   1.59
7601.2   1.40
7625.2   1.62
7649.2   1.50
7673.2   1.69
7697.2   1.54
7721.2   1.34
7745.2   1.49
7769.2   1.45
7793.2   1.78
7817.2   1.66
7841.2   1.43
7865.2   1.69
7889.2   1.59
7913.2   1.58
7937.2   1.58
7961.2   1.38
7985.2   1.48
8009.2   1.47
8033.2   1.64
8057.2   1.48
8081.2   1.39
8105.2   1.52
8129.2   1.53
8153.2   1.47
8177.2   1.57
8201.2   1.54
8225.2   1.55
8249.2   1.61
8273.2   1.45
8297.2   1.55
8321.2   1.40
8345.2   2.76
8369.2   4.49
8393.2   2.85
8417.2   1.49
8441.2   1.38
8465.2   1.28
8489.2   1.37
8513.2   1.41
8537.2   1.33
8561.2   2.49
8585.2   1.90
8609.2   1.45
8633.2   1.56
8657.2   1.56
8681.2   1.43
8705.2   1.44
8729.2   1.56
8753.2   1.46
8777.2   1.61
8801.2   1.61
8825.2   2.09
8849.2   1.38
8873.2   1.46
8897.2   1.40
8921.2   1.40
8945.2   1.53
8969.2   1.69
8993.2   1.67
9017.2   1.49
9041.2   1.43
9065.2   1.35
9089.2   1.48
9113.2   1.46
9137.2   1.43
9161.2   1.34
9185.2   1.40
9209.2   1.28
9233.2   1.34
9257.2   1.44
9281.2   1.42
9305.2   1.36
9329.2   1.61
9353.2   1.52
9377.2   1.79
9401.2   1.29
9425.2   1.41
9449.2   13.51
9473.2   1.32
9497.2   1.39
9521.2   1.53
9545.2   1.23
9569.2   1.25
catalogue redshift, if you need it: 0.273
